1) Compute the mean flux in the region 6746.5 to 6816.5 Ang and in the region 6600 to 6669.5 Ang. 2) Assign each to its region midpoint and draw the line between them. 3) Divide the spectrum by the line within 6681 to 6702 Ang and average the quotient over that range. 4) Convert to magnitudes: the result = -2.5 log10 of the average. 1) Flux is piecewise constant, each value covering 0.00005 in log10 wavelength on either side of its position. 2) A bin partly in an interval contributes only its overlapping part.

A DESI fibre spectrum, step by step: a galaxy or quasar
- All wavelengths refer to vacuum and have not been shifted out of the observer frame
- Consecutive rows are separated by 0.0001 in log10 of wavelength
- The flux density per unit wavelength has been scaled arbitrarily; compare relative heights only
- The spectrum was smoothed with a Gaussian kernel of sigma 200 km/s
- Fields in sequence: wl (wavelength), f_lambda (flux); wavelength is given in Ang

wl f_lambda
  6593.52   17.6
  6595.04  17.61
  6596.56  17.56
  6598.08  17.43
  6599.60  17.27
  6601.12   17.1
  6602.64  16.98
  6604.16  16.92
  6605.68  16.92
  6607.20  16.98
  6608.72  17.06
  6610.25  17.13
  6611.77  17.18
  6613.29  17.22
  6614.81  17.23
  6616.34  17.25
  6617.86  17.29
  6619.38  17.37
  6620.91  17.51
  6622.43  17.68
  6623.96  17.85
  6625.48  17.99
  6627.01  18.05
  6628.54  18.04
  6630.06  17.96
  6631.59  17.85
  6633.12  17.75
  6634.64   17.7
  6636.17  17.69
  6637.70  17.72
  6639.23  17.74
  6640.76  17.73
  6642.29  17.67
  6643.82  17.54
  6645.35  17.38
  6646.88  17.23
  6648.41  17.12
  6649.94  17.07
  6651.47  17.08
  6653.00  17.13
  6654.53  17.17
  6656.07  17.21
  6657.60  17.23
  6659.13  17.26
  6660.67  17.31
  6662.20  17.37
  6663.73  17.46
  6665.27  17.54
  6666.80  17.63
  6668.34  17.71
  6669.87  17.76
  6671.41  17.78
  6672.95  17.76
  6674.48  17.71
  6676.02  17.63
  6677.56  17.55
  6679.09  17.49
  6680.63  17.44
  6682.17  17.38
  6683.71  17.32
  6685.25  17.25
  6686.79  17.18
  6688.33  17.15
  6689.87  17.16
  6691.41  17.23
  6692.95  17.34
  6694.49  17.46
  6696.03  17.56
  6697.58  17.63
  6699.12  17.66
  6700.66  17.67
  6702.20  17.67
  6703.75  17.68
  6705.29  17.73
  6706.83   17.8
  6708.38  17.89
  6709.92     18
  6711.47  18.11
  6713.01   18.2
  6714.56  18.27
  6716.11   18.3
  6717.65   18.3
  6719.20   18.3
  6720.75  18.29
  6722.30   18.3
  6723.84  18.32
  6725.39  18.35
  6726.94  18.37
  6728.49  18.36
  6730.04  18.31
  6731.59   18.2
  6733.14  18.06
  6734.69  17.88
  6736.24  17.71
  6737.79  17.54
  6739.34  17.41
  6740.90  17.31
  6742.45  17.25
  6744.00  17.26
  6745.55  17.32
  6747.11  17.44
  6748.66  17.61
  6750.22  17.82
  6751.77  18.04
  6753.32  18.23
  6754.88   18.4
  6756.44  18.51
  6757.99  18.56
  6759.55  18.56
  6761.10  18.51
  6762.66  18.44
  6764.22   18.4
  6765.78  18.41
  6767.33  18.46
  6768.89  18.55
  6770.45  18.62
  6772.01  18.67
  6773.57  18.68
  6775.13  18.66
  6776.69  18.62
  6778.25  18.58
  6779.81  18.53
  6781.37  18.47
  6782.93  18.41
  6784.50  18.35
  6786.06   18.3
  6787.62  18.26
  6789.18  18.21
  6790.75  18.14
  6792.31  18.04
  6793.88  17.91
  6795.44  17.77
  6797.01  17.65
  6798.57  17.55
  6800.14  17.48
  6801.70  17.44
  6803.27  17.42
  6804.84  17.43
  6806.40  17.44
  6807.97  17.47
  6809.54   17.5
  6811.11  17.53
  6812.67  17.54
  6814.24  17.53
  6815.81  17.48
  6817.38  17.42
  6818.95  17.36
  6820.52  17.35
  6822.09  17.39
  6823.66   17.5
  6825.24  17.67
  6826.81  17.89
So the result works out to 0.02 mag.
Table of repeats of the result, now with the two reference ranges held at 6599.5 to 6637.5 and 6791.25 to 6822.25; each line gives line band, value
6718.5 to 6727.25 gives -0.05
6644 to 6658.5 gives 0.02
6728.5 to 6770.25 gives -0.03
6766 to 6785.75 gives -0.06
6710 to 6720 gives -0.04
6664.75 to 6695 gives 0.00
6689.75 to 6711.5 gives -0.01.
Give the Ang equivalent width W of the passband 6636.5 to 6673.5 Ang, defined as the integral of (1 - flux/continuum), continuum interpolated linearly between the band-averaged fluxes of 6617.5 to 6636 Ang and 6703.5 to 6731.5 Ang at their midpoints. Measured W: 0.9 Ang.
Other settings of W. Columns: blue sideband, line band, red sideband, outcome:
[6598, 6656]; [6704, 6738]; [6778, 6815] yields -0.9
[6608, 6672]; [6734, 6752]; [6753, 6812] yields 0.4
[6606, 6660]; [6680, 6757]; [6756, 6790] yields 1.2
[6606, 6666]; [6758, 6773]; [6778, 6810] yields -0.6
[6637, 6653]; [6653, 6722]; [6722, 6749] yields -0.1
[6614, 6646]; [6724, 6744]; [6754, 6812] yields 0.1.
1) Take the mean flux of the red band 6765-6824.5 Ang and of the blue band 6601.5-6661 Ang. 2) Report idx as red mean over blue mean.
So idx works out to 1.03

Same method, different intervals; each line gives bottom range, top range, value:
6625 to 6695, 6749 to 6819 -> 1.03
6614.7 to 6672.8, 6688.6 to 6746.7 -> 1.02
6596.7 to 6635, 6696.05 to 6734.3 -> 1.04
